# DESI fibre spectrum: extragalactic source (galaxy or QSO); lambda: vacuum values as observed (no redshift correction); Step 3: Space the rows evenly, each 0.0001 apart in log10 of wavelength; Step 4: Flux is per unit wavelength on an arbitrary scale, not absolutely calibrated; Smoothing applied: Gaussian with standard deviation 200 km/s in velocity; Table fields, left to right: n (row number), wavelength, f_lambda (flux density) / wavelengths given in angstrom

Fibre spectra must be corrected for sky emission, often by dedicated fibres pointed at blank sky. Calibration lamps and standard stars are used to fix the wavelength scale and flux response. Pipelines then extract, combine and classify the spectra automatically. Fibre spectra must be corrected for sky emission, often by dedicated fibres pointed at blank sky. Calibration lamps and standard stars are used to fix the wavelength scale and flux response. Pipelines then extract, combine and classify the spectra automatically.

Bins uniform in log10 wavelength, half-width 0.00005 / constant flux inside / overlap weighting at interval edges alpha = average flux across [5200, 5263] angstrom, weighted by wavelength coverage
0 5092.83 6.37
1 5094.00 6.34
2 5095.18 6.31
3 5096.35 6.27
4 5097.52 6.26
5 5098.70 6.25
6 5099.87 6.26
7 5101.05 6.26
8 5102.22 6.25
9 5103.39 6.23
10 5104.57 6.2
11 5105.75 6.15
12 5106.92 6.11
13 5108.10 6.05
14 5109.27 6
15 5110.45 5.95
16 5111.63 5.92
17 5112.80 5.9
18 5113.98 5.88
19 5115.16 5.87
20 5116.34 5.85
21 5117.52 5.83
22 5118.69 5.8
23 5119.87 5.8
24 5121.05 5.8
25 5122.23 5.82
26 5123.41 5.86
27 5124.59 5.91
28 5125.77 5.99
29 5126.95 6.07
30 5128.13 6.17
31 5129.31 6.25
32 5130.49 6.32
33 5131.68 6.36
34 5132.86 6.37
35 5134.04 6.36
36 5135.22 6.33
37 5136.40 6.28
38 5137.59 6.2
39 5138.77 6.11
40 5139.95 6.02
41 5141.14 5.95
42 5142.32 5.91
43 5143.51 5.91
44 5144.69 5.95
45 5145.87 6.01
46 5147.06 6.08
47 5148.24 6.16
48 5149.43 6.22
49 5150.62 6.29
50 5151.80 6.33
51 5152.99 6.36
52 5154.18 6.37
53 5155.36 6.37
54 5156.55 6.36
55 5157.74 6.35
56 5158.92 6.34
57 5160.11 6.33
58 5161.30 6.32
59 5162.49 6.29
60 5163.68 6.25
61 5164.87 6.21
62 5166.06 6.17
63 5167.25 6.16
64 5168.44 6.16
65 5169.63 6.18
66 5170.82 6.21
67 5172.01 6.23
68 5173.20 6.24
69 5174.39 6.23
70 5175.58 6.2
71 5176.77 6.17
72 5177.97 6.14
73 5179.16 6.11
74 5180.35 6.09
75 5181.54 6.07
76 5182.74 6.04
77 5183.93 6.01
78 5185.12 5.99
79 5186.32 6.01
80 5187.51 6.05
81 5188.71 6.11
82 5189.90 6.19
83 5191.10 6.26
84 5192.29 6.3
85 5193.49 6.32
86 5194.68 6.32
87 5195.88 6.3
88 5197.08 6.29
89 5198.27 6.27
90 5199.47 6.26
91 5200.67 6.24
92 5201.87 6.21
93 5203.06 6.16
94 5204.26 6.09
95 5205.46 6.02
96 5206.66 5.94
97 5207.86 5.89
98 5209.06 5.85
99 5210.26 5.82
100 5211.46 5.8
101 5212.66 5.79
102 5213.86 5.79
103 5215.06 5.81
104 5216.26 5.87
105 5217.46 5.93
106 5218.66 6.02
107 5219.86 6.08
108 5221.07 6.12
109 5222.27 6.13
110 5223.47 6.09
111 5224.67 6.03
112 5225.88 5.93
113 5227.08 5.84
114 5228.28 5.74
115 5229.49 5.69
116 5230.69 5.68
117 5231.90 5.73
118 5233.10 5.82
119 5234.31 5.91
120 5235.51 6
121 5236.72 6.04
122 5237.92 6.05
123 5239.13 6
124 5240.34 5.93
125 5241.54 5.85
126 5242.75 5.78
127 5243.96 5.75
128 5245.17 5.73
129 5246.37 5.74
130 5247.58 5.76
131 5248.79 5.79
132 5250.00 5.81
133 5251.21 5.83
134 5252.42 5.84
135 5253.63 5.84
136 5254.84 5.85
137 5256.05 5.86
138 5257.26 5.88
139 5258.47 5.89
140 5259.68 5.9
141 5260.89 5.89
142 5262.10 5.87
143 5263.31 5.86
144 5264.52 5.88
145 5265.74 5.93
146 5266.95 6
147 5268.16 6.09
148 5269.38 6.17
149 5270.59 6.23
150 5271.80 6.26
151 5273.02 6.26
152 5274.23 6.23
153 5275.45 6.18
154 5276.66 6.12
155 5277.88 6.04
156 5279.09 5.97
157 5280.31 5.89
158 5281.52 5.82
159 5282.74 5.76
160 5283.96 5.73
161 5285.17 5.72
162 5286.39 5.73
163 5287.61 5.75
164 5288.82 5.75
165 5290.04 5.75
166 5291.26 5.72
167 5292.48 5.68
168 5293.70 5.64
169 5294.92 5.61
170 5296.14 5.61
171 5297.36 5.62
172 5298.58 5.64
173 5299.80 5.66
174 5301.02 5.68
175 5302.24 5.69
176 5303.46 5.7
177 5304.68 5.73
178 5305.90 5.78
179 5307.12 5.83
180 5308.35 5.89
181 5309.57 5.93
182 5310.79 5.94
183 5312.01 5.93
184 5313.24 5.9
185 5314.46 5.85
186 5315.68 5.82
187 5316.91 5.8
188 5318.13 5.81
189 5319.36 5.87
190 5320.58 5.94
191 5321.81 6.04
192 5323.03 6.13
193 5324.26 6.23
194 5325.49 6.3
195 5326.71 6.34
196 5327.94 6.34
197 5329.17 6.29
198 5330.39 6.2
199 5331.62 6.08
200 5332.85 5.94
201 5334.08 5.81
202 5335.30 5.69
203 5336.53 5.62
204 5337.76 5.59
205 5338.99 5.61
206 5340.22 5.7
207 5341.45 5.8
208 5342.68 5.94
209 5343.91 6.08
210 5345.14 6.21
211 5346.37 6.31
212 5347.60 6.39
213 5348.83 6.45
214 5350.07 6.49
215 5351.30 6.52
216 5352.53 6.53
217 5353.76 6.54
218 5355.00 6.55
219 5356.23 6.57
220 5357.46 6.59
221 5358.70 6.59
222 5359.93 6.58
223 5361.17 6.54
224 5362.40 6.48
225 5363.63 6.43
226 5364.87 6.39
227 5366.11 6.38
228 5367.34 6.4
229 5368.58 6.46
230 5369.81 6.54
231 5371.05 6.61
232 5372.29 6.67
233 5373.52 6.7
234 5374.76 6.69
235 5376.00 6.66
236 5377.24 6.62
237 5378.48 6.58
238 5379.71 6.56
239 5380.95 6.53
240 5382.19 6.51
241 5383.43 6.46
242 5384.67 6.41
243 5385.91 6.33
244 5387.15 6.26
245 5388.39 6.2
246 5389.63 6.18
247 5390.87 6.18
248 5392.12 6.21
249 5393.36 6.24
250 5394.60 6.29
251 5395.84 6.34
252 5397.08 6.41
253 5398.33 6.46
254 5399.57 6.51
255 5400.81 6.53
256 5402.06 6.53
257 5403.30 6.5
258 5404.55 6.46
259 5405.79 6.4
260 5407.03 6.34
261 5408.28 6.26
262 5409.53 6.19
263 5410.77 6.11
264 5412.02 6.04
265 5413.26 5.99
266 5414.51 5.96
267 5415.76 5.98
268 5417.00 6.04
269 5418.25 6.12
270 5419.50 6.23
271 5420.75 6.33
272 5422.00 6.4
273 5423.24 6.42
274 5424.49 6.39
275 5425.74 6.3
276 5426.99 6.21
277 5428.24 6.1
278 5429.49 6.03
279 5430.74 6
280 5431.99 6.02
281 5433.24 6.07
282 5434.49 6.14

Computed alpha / 5.9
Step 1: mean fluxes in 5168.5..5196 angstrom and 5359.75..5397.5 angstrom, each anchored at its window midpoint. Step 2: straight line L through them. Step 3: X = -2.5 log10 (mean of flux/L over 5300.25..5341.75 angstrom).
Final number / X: 0.08 mag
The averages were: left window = 6.16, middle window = 5.91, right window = 6.45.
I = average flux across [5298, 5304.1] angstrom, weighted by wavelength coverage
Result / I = 5.68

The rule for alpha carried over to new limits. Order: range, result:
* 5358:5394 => 6.46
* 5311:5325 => 5.94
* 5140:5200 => 6.19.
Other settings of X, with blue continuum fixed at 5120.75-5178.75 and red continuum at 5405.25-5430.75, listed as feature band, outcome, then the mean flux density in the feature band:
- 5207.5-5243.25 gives 0.050 mag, 5.9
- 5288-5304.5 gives 0.093 mag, 5.68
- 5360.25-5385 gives -0.059 mag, 6.53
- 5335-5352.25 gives 0.025 mag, 6.04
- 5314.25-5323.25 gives 0.051 mag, 5.9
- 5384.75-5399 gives -0.018 mag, 6.29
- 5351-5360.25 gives -0.064 mag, 6.56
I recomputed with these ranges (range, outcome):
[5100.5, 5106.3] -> 6.22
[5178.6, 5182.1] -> 6.1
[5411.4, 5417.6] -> 6.01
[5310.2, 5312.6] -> 5.94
